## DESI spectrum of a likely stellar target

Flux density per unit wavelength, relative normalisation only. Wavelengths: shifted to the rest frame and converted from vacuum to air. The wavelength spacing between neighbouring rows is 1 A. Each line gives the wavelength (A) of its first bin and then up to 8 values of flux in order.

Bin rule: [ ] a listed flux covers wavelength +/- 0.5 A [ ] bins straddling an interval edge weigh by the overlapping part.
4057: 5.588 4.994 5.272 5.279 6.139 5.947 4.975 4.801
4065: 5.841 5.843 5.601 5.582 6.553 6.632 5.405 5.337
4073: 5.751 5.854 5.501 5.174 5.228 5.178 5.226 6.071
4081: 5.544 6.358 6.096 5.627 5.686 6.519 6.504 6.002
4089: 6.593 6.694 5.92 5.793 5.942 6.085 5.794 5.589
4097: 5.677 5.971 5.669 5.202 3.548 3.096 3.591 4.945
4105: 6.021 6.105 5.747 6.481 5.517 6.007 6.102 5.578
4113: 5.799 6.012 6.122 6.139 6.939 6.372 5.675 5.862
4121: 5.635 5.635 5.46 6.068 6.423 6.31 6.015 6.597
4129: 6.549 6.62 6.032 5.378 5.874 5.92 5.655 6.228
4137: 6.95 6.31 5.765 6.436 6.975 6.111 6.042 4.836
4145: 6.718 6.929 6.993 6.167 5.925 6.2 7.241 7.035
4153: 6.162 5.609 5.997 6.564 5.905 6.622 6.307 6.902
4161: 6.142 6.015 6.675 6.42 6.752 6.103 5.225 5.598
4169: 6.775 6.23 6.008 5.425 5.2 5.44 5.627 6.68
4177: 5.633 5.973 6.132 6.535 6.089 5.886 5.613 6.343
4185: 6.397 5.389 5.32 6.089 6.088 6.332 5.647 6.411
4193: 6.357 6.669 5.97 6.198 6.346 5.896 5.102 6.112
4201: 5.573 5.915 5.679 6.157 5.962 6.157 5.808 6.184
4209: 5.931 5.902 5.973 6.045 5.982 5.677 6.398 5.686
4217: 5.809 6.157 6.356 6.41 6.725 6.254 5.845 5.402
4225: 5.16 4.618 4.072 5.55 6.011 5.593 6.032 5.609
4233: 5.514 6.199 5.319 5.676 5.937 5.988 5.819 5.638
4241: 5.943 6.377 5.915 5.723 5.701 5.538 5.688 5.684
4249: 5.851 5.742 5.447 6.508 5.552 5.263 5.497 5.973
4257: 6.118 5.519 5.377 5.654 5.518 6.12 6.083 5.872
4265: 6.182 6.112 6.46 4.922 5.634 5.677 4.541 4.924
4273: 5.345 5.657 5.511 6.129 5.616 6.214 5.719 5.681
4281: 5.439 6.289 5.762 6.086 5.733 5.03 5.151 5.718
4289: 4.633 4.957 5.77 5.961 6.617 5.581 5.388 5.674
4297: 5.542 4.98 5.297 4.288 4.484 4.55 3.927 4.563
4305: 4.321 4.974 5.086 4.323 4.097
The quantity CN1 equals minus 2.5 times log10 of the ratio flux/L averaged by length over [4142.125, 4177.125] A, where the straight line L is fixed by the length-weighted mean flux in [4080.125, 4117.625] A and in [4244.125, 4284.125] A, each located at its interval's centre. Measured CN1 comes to -0.079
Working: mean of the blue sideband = 5.76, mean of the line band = 6.18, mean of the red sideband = 5.71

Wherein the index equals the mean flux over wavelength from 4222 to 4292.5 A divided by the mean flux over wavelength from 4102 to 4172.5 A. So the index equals 0.93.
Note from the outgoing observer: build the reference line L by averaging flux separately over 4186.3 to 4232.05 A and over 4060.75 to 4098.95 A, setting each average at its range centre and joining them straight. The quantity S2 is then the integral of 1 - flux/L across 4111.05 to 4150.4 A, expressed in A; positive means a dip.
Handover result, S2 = -1.9 A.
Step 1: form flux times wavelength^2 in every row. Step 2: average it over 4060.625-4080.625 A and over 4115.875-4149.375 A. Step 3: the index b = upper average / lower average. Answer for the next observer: 1.1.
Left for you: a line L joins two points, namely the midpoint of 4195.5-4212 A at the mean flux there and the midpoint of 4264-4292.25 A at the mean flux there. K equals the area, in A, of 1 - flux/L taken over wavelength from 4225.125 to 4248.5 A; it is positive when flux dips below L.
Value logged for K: 0.5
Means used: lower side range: 5.93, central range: 5.65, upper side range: 5.6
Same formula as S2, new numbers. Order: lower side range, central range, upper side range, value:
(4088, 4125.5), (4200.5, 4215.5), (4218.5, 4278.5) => -0.6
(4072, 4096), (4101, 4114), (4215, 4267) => 1.1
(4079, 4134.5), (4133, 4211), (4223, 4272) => -4.7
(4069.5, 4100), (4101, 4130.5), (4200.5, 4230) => 0.2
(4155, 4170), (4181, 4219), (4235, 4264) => 0.5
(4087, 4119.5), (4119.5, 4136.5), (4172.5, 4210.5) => -0.7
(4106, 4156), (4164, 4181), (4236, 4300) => 0.1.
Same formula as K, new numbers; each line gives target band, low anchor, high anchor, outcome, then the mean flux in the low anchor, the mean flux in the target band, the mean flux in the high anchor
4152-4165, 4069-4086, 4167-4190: -0.97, 5.72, 6.32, 5.92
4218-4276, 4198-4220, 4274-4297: 0.88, 5.94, 5.72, 5.66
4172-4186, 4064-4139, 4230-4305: -0.52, 5.82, 5.93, 5.59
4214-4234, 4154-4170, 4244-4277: 0.46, 6.25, 5.76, 5.68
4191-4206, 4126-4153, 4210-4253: -0.11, 6.29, 6.02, 5.8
